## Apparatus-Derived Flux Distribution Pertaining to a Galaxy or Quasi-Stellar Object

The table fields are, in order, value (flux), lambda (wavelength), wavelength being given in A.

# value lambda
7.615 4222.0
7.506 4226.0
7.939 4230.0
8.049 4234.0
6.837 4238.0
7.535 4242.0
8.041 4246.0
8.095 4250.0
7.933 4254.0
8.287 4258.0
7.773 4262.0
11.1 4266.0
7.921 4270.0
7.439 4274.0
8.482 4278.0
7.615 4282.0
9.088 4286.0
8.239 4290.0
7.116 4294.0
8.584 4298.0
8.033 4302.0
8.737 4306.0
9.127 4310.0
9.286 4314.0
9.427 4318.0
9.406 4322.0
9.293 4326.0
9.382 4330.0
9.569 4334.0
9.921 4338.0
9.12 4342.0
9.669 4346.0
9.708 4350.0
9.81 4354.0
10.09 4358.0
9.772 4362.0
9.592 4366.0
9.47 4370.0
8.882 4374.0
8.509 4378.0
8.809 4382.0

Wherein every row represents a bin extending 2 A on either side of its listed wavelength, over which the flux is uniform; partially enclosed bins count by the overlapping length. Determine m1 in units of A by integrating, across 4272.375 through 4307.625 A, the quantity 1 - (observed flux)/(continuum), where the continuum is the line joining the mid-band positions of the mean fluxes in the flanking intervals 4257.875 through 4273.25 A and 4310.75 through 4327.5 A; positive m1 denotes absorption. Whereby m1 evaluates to 3.3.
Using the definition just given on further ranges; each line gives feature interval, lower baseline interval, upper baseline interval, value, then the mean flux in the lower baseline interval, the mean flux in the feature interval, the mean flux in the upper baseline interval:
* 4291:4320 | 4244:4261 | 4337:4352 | 1.12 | 8.07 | 8.6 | 9.58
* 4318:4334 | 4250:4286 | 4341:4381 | -0.63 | 8.35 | 9.39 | 9.45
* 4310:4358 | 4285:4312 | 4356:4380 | -3.33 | 8.39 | 9.52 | 9.39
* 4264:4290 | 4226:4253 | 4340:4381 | -1.00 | 7.74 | 8.58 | 9.45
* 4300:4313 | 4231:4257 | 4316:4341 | 0.52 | 7.78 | 8.68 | 9.48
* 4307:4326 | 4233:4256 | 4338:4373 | -0.64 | 7.74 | 9.28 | 9.65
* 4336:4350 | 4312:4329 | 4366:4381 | -0.57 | 9.35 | 9.59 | 9.03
